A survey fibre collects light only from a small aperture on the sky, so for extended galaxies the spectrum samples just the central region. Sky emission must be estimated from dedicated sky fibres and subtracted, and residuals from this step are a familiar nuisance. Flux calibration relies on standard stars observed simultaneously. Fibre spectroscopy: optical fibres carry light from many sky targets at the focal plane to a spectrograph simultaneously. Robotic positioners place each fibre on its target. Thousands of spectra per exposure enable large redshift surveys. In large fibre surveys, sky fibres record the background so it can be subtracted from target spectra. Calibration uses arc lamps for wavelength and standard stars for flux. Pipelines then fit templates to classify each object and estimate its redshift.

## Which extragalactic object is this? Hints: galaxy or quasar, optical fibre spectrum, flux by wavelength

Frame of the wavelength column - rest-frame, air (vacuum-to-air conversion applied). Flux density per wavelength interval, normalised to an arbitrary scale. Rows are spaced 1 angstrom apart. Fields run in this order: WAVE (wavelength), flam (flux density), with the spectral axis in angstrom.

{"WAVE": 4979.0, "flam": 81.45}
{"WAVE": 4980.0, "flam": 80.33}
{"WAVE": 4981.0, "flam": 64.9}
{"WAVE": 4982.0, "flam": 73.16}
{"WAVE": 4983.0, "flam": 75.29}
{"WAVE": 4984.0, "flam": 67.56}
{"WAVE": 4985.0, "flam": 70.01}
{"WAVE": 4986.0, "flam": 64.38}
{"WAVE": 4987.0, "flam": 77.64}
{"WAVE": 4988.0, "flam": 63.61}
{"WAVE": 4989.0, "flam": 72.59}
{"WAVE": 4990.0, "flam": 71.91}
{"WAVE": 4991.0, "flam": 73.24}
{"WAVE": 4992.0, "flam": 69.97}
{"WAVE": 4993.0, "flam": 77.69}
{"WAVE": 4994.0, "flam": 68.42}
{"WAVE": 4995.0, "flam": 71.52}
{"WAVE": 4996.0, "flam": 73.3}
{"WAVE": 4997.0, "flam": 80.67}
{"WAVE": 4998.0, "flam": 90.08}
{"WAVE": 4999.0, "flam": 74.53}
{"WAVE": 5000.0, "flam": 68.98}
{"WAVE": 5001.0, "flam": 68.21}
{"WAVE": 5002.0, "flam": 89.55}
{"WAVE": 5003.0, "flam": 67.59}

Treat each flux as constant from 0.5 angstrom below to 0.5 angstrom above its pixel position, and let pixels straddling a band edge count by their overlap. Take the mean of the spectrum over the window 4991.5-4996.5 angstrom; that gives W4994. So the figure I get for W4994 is 72.2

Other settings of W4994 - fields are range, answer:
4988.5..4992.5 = 71.9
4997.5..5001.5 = 75.4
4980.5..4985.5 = 70.2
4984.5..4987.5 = 70.7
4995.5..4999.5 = 79.6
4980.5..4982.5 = 69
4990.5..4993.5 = 73.6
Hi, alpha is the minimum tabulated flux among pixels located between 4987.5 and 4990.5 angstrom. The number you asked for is 63.61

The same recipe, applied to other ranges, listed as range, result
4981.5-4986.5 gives 64.38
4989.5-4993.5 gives 69.97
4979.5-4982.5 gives 64.9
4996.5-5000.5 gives 68.98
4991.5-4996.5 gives 68.42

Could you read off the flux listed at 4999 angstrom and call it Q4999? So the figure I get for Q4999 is 74.53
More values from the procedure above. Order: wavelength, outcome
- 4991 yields 73.24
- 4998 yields 90.08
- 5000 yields 68.98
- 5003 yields 67.59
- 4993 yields 77.69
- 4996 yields 73.3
